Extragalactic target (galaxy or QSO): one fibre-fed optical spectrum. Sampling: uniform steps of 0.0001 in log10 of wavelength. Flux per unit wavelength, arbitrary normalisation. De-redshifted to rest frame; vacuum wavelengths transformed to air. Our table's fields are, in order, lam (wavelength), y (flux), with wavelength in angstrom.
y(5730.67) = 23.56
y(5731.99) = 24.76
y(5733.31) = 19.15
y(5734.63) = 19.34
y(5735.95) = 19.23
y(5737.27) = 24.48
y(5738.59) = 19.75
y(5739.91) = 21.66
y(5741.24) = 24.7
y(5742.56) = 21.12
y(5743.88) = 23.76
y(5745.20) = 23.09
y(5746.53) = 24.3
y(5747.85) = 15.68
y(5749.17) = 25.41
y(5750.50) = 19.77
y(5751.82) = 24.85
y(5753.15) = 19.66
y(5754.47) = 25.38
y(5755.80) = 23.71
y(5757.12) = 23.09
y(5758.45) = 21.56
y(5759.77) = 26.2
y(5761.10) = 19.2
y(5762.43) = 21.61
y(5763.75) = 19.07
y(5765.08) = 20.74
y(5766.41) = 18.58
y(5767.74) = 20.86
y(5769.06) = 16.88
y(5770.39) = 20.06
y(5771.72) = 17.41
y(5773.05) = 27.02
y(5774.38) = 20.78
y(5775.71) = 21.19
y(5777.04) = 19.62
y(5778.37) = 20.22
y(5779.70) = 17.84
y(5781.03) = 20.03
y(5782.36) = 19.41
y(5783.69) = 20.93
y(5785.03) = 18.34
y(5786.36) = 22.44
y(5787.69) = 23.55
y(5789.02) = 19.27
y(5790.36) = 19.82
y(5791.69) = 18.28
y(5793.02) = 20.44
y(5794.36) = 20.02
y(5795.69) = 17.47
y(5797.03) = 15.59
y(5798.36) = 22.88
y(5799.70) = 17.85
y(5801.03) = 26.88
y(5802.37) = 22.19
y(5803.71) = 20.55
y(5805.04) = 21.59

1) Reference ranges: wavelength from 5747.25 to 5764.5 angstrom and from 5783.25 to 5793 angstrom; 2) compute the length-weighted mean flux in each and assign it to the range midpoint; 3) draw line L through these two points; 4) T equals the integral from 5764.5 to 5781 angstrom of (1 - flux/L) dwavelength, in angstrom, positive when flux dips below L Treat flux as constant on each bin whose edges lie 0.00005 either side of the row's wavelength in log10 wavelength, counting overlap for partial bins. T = 0.8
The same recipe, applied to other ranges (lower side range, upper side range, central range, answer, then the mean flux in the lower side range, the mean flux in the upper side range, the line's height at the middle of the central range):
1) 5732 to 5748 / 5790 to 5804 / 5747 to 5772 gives 0.06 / 21.7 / 20.2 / 21.2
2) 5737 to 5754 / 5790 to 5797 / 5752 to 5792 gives -0.98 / 22.2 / 18.9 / 20.3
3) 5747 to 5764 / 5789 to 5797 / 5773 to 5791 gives -0.64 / 22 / 18.9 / 19.8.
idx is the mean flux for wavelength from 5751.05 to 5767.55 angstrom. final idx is 21.9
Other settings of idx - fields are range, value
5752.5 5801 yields 20.6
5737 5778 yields 21.6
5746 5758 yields 22.4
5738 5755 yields 22.2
